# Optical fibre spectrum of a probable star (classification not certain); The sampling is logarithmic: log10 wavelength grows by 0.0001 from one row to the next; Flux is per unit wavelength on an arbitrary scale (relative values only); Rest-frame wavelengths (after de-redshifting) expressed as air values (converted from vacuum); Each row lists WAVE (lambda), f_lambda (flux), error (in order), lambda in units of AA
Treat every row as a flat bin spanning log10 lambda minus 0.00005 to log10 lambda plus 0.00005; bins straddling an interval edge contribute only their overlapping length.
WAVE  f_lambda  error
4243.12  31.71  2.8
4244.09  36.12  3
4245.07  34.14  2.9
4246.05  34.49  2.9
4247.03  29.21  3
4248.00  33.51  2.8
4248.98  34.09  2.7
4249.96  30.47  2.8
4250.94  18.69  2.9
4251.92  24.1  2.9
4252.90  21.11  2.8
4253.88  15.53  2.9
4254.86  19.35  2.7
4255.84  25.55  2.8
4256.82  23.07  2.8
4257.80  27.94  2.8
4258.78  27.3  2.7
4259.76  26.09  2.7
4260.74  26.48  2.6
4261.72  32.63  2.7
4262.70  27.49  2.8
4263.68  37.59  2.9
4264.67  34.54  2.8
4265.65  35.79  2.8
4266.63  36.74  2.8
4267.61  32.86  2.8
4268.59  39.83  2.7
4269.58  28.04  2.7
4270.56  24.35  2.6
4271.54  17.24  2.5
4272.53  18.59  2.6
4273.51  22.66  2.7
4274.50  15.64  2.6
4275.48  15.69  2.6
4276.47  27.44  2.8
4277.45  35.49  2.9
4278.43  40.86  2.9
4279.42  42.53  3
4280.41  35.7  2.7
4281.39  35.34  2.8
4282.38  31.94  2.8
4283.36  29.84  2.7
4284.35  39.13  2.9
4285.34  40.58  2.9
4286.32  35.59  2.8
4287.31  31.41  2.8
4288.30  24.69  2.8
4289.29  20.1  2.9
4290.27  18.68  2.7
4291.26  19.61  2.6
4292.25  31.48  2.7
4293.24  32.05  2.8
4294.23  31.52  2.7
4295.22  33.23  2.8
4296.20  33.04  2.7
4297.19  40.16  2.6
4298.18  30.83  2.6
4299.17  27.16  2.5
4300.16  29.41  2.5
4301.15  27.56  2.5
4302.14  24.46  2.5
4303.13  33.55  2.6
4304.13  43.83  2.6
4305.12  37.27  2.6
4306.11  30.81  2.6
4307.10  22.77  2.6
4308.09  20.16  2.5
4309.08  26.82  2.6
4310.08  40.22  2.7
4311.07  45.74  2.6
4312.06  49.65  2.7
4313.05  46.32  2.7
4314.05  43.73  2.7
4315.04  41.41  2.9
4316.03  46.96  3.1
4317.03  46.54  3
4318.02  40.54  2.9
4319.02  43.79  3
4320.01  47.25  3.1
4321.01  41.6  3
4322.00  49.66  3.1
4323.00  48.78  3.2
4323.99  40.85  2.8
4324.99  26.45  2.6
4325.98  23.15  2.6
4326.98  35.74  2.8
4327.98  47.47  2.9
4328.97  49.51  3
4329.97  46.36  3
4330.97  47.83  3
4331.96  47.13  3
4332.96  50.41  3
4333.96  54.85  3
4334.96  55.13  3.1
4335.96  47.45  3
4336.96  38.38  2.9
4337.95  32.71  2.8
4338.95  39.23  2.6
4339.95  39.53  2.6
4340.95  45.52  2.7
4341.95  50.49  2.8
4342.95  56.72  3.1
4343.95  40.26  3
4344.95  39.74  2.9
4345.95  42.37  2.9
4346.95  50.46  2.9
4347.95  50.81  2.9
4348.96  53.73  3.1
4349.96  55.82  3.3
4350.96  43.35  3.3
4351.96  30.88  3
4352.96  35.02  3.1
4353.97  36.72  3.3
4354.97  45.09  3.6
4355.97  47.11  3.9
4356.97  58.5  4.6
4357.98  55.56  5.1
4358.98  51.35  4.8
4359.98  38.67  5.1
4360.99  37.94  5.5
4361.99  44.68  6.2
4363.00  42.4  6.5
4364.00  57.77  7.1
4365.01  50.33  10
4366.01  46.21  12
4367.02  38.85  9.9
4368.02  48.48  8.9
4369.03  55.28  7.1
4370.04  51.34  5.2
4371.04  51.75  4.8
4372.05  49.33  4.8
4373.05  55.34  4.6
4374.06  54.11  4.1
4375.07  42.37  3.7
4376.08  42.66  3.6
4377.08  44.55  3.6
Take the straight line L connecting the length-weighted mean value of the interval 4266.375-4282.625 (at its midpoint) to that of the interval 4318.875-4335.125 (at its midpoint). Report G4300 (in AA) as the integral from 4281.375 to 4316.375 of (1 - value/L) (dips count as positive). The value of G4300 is 3.0 AA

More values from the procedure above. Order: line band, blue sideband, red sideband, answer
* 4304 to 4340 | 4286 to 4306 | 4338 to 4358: -3.6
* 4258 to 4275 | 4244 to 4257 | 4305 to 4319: 0.8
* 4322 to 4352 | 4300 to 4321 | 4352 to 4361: -2.0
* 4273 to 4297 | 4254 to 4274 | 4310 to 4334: 2.4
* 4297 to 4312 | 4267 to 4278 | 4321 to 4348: 1.2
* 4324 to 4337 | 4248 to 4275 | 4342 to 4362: -0.8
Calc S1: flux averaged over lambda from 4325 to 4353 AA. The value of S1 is 44.5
